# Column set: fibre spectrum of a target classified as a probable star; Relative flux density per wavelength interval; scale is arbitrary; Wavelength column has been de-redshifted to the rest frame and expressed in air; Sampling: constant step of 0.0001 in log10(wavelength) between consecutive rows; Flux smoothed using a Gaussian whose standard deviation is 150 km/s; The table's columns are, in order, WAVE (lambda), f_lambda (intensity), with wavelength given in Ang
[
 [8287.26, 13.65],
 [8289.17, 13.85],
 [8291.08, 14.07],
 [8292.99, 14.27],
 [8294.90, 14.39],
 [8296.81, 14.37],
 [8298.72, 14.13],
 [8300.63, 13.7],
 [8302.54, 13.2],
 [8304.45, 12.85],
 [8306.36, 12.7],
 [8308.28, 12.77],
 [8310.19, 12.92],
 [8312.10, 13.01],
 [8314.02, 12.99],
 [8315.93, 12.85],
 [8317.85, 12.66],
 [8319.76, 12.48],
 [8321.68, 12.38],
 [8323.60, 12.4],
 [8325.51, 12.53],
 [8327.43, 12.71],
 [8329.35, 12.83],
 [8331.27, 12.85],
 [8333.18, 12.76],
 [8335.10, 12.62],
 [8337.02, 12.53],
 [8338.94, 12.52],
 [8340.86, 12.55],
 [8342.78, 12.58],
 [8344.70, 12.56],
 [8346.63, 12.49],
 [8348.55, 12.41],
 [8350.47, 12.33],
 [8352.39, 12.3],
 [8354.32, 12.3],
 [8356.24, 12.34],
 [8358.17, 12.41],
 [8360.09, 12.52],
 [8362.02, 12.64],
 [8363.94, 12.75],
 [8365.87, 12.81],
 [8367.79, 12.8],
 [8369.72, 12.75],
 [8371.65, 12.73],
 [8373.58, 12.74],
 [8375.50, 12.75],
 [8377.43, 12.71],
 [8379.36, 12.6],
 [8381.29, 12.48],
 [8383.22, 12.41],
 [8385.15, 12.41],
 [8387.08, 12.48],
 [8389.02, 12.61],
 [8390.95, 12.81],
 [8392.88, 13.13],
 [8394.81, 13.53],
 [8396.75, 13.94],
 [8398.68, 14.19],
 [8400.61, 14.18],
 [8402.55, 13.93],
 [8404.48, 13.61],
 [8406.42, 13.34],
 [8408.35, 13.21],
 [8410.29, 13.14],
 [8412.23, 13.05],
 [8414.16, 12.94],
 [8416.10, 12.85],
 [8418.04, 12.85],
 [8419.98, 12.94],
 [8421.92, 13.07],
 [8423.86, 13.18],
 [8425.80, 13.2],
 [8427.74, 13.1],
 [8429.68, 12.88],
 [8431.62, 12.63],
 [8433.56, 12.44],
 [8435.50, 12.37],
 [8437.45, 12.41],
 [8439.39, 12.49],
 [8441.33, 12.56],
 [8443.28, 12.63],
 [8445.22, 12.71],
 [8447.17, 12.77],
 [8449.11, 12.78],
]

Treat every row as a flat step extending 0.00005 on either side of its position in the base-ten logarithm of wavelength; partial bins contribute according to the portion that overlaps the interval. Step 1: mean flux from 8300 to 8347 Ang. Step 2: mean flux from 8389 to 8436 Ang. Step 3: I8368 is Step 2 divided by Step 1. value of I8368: 1.04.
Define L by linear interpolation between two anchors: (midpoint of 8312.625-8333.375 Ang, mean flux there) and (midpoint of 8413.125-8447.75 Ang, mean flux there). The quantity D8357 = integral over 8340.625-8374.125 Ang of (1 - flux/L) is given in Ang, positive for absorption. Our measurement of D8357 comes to 0.42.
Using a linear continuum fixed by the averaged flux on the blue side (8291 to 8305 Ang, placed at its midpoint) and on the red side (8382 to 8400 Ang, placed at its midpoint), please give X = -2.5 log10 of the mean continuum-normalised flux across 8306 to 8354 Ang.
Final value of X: 0.082 mag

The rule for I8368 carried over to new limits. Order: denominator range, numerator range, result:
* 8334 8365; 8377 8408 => 1.05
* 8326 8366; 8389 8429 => 1.06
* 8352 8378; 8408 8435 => 1.03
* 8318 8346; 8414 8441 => 1.02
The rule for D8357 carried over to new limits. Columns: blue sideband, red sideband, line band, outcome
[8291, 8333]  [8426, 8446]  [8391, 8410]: -1.2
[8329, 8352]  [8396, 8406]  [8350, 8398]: 2.3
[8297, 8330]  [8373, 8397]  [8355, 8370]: 0.2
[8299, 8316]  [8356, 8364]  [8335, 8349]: 0.2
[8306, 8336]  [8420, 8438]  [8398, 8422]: -1.0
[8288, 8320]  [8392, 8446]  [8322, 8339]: 0.9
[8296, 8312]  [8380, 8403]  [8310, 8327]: 0.8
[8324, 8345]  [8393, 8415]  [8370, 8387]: 0.8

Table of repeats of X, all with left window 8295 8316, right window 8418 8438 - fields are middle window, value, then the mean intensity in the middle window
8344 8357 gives 0.063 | 12.4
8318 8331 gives 0.054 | 12.6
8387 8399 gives -0.023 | 13.2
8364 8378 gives 0.024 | 12.8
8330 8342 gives 0.044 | 12.6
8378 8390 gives 0.042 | 12.5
